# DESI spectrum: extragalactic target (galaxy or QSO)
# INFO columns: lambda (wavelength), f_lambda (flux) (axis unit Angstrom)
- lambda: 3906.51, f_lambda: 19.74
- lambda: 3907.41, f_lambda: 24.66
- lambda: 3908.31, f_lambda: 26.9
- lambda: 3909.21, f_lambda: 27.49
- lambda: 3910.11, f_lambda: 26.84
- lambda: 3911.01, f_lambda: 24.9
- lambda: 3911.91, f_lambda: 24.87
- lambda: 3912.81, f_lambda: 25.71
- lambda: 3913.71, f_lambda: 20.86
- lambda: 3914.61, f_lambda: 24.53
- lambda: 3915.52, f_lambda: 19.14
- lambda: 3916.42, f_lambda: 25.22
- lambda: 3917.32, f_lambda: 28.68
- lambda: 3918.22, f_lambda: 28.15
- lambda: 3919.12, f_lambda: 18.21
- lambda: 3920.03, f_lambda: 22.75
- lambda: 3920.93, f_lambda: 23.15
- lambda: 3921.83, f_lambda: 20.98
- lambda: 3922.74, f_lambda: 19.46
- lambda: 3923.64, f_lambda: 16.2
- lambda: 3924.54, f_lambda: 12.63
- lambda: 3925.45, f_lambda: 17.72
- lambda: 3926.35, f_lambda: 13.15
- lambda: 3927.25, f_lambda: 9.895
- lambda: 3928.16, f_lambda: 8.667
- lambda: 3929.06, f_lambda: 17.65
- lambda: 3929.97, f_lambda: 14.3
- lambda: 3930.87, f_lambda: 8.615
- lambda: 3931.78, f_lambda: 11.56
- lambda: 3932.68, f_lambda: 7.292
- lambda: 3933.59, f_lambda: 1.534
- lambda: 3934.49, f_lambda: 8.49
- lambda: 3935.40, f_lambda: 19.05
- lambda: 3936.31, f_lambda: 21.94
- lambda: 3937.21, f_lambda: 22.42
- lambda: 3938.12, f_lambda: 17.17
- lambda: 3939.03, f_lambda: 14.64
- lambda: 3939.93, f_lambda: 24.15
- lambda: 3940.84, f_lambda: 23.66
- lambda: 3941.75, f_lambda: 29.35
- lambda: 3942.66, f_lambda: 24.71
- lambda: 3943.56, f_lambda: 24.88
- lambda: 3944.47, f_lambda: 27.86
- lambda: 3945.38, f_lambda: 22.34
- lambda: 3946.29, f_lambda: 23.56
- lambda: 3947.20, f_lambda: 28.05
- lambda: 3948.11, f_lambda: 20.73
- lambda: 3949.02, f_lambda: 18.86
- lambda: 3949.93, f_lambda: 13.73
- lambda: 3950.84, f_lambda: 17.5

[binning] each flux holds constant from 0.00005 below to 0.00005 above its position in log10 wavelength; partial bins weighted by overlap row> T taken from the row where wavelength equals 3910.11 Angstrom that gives 26.84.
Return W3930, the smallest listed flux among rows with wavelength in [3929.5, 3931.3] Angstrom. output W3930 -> 8.615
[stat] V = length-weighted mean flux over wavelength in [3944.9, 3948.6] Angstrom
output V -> 23.6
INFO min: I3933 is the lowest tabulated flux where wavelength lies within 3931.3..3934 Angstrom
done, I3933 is 1.534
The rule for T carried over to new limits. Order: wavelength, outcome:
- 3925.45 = 17.72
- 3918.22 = 28.15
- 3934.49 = 8.49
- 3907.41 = 24.66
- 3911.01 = 24.9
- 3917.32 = 28.68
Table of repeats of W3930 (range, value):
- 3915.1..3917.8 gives 19.14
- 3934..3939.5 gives 8.49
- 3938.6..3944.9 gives 14.64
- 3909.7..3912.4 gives 24.87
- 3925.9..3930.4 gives 8.667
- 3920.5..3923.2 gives 19.46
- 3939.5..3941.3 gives 23.66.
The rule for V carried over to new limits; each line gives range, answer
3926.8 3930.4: 12.6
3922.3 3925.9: 16.5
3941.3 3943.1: 27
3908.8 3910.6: 27.1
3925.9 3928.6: 10.6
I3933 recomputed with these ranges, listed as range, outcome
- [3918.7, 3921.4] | 18.21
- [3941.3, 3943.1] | 24.71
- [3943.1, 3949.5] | 18.86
